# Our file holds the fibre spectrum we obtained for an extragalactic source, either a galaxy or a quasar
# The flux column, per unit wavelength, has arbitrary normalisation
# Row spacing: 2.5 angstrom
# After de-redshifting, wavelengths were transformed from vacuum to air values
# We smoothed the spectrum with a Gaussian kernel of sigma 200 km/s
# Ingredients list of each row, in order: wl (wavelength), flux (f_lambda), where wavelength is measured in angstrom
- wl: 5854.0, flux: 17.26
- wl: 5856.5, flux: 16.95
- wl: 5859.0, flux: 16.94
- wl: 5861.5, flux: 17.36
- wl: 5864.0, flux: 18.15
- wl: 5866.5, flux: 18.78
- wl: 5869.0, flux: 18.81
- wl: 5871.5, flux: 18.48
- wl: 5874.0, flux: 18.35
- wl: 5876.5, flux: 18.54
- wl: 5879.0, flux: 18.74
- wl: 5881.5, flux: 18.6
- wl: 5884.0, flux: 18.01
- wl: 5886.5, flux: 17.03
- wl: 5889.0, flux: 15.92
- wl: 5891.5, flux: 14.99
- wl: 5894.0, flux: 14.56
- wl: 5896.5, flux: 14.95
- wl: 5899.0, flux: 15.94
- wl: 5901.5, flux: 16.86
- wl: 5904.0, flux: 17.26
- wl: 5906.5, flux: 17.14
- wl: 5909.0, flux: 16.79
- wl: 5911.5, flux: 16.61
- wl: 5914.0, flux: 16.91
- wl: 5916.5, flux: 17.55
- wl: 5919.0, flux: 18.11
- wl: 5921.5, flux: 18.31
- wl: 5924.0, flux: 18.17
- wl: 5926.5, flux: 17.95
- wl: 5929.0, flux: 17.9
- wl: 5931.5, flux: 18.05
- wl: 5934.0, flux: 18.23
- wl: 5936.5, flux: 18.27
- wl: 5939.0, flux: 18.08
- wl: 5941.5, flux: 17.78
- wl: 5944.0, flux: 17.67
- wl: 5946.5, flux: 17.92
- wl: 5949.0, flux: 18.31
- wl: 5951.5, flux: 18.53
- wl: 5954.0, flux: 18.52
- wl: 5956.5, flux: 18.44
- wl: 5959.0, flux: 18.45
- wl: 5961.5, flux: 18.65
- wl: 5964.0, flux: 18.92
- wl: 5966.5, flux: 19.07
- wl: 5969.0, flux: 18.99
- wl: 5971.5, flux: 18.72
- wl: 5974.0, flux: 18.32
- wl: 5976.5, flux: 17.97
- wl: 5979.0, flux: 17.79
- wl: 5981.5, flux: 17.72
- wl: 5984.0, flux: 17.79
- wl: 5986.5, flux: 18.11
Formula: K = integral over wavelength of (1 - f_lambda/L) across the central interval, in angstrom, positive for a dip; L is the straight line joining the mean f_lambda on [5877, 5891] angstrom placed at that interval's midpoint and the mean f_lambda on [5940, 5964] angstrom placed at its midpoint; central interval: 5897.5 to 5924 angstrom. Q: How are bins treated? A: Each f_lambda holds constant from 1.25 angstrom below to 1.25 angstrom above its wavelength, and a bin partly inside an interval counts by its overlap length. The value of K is 1.0 angstrom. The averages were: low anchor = 17.6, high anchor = 18.3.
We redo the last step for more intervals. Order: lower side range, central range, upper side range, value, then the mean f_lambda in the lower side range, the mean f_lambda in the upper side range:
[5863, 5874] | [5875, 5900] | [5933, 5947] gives 2.2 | 18.5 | 18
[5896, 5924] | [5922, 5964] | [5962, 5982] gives -0.9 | 17.1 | 18.5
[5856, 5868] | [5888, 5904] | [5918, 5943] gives 2.0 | 17.7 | 18.1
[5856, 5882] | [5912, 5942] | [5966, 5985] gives 0.5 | 18.2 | 18.3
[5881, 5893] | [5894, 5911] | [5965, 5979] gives 0.7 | 16.8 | 18.5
